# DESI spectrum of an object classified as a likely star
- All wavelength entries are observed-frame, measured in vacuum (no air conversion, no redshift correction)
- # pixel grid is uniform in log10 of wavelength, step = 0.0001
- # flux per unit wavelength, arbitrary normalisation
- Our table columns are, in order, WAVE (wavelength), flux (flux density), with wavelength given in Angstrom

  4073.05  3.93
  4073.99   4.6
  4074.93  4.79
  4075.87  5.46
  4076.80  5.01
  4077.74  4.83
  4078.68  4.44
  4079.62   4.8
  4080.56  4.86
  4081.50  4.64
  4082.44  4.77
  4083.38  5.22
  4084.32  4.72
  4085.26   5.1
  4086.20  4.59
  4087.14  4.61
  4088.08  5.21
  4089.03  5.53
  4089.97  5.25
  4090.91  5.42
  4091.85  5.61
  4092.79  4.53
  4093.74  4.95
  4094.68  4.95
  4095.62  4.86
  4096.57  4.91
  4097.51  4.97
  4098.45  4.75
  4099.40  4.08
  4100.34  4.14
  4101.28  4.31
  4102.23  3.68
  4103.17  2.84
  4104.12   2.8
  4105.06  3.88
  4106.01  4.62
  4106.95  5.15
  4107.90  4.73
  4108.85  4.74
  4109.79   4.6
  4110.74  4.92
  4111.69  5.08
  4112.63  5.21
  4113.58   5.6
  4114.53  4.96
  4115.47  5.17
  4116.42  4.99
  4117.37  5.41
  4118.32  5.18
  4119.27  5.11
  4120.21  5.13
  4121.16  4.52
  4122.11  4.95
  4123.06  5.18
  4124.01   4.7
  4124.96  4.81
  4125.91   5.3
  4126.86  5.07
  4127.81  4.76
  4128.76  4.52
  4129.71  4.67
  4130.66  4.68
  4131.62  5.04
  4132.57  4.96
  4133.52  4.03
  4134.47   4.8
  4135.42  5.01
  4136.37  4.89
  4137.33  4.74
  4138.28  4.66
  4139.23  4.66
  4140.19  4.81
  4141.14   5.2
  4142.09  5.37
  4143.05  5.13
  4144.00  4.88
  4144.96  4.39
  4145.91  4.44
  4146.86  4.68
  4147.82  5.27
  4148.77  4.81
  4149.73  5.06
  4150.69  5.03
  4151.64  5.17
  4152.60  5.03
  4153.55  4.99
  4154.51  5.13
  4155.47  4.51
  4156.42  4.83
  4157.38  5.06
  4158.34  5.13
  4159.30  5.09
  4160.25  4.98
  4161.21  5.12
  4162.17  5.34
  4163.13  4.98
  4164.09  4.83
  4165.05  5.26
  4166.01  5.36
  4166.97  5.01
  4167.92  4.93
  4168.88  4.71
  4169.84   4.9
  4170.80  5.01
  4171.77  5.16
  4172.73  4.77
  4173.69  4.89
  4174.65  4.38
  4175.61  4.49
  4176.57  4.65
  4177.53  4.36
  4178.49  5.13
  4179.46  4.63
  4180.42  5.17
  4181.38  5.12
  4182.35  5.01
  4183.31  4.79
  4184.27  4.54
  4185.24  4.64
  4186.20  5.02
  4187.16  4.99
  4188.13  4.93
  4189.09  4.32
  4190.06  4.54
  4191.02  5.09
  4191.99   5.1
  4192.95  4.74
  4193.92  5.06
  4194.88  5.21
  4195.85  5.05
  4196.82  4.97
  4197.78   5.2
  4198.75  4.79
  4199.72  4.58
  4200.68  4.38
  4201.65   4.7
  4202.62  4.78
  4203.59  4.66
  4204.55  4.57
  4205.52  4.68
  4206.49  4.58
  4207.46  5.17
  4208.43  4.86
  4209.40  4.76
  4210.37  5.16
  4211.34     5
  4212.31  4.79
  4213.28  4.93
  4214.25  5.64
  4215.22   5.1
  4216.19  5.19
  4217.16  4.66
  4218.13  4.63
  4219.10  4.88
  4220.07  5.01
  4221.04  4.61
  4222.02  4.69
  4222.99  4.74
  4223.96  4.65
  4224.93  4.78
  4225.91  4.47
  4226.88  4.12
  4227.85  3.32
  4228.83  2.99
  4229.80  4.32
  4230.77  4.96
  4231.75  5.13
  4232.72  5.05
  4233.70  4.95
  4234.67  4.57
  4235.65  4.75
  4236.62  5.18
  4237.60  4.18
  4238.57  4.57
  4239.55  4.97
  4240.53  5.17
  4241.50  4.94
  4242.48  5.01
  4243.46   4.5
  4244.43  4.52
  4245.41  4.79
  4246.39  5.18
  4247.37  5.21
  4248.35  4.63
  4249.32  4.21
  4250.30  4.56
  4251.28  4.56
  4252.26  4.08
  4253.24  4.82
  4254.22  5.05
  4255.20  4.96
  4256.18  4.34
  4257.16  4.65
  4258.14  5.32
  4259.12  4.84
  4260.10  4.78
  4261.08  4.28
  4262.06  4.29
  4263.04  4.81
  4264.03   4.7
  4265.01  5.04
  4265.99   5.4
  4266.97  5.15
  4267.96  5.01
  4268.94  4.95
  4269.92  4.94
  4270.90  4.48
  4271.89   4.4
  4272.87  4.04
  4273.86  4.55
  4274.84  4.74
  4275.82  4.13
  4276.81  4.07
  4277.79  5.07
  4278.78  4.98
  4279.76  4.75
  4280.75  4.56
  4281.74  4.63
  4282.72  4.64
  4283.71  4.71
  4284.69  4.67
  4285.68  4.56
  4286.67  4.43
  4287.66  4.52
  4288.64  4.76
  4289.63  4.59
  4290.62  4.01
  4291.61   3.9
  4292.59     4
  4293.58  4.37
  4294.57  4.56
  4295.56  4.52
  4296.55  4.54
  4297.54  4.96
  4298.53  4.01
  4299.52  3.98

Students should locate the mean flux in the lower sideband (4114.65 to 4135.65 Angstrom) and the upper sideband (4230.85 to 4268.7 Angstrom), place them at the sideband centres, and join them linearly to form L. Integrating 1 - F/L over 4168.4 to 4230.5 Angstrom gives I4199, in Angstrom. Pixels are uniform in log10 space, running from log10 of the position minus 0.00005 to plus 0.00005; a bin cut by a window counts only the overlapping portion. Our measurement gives 1.0 Angstrom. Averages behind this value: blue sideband 4.91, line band 4.76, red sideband 4.8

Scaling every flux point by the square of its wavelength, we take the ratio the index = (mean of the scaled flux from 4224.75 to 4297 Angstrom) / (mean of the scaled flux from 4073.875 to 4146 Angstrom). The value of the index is 1.0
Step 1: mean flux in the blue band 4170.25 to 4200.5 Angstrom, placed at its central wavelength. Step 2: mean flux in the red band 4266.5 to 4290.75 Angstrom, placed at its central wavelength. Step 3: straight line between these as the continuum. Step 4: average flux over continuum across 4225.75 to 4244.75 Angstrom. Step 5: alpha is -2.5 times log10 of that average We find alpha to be 0.03 mag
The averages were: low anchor 4.84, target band 4.59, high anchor 4.62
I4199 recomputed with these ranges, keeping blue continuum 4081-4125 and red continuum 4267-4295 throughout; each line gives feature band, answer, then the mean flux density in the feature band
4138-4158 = -0.79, 4.91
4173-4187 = -0.28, 4.78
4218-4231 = 0.56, 4.43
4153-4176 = -1.22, 4.95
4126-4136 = -0.05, 4.78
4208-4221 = -0.90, 4.96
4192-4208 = -0.59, 4.83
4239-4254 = -0.50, 4.75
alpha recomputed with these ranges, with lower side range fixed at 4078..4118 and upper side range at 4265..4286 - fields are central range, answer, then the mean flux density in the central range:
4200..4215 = -0.03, 4.85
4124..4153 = -0.03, 4.86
